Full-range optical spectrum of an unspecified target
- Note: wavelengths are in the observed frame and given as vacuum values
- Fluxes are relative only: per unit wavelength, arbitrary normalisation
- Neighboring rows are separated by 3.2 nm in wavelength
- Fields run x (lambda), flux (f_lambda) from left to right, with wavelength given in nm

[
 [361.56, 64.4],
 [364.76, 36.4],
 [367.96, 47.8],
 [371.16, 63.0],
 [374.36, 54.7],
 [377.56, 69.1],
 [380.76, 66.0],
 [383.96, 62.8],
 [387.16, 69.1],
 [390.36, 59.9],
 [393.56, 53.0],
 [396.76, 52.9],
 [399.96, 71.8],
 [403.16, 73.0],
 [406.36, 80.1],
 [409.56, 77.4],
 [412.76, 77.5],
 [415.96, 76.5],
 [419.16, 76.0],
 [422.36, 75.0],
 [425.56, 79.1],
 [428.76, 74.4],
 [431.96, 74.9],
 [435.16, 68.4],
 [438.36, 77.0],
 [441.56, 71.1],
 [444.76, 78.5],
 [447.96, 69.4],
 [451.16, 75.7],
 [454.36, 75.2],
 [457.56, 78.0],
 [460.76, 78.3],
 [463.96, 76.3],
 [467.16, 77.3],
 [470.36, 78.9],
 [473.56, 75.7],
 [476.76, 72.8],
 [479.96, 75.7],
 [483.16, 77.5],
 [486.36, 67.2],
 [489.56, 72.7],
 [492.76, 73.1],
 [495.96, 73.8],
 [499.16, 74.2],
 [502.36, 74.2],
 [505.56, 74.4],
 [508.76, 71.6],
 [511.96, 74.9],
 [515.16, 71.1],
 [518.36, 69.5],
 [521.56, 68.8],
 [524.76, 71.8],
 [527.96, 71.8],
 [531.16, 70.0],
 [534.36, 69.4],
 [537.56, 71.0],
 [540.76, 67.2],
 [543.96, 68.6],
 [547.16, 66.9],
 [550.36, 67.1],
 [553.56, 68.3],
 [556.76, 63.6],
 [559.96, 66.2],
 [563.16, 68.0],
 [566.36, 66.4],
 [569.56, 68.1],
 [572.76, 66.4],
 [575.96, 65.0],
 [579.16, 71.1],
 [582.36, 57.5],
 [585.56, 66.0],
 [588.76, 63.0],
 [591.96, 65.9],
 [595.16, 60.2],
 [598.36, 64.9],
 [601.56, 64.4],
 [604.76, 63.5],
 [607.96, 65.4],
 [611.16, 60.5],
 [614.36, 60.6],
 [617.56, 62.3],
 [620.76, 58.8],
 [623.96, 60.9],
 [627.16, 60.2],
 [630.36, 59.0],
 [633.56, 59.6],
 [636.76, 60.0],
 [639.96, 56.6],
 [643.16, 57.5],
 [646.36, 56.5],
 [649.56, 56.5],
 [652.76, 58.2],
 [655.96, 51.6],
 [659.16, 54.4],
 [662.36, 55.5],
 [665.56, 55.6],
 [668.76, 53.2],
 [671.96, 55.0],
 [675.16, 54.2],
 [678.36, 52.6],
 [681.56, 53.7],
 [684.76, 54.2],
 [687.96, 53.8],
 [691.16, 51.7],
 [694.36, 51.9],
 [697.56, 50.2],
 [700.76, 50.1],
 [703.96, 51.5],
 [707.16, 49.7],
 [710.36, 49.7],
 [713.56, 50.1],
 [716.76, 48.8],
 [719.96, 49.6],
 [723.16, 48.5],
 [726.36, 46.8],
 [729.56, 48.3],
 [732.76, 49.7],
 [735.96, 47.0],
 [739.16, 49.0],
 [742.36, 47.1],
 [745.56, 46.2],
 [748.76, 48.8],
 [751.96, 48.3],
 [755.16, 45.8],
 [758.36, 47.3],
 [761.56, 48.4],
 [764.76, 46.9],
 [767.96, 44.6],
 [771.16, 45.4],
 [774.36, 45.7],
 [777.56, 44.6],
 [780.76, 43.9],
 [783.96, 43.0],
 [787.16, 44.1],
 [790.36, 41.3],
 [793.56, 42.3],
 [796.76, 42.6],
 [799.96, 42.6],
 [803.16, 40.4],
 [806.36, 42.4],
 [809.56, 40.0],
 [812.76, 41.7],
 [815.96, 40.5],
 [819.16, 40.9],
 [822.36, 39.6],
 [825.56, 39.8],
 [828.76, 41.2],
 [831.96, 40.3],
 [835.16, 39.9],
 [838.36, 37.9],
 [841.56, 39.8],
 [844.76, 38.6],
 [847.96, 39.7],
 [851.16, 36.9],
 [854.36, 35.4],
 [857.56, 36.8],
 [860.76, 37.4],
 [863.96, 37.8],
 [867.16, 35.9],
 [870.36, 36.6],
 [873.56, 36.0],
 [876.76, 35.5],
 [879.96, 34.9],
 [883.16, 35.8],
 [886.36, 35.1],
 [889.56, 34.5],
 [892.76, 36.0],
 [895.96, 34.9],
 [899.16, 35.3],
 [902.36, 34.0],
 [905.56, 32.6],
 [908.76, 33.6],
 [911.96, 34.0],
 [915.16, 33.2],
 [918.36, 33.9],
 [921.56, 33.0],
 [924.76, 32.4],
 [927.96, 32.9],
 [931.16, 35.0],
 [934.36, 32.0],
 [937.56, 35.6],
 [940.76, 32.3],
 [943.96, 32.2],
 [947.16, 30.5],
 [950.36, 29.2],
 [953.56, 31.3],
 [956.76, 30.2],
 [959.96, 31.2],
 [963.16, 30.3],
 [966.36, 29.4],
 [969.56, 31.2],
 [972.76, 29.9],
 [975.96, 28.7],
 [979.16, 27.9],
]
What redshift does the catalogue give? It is 0.000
